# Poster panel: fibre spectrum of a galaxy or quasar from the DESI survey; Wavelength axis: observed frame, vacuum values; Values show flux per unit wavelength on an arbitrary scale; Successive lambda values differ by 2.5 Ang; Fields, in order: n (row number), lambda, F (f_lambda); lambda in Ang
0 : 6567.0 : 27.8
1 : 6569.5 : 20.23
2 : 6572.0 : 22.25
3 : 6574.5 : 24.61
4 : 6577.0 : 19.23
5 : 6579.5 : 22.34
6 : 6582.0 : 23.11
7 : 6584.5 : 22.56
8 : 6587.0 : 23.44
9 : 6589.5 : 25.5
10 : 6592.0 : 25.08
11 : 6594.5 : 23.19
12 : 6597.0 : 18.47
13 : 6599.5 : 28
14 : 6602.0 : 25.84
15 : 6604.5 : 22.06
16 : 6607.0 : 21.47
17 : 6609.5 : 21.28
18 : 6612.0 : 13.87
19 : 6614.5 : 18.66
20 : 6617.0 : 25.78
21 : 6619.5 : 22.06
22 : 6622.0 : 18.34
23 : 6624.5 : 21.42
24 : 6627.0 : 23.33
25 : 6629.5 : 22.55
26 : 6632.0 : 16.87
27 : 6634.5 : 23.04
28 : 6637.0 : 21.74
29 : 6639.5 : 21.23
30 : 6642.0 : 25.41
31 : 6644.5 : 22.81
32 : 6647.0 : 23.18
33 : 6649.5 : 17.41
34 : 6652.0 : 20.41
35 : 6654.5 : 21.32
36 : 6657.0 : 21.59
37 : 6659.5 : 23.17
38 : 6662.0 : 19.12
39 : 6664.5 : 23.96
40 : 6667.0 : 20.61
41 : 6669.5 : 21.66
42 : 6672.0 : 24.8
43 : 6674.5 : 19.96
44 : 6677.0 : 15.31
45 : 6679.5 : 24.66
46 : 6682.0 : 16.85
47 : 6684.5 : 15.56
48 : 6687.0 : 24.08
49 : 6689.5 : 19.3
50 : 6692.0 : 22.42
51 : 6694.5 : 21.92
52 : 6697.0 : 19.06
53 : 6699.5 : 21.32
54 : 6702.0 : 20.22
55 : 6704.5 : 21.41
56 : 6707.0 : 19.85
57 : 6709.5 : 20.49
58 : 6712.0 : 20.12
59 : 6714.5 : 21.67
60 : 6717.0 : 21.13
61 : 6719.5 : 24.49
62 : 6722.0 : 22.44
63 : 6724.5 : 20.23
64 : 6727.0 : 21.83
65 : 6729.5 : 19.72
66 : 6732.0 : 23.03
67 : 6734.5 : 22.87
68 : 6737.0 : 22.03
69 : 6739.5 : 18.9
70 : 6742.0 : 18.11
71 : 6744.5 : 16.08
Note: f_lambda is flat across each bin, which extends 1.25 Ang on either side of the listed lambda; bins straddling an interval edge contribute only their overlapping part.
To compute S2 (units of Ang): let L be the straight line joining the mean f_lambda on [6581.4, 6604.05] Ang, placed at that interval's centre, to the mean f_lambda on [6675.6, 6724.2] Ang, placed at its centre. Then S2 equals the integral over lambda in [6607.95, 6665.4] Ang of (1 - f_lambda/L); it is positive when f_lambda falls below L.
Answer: 3.3 Ang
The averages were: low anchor 23.9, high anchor 20.6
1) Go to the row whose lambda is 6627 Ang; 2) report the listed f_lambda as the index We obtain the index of 23.33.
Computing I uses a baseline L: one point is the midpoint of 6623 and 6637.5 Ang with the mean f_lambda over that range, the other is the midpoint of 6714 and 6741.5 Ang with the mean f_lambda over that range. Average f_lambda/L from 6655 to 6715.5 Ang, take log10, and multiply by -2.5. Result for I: 0.04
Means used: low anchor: 21.4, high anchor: 21.6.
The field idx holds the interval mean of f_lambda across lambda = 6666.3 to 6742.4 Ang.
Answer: 20.9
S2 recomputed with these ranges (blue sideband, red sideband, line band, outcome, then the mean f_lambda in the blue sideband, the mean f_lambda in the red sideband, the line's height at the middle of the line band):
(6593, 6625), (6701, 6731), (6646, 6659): 0.3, 21.6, 21.2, 21.4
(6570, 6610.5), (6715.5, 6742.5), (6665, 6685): 1.6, 23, 21.4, 22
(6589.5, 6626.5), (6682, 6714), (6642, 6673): -1.0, 22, 20.4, 21.1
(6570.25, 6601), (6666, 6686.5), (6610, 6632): 1.4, 23.1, 20.1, 21.9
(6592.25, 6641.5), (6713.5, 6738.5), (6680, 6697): 1.3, 21.7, 21.9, 21.8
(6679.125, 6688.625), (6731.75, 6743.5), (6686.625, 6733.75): -2.3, 19.8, 20.7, 20.3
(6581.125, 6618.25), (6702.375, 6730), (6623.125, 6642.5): 0.3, 22.5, 21.2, 22.2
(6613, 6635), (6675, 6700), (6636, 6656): -0.9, 21.2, 20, 20.8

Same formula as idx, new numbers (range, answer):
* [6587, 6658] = 21.9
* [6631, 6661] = 21.5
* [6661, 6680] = 21.2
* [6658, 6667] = 21.9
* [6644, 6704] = 20.8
